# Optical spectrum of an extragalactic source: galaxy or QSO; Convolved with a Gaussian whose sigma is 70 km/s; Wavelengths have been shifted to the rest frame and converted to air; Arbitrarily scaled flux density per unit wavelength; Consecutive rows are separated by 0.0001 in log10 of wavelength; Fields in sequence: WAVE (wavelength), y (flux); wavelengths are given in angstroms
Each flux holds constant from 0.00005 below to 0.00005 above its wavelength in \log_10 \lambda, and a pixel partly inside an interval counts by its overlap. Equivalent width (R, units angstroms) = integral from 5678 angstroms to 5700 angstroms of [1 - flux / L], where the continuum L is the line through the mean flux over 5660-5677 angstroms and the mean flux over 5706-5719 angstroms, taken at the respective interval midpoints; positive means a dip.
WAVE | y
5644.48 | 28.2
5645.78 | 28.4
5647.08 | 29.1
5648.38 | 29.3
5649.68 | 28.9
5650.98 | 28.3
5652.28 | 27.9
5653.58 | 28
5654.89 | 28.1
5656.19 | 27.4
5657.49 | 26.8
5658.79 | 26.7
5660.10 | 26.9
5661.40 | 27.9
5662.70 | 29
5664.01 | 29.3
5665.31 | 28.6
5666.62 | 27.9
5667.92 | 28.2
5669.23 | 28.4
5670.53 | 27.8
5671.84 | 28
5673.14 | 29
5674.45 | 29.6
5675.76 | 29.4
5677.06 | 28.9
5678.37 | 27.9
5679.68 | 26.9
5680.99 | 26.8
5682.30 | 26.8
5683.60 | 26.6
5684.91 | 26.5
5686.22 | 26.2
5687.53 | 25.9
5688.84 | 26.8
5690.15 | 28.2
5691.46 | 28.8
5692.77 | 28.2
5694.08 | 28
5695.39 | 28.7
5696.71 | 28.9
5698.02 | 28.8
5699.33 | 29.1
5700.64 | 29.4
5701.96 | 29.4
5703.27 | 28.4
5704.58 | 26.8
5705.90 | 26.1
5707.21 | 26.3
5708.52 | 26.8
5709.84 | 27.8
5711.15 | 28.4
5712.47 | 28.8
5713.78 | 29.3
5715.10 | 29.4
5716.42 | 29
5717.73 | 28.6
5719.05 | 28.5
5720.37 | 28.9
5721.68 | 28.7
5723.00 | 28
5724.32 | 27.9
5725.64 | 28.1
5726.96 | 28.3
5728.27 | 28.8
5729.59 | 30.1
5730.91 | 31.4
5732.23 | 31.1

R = 0.61 angstroms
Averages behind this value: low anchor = 28.5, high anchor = 28.2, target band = 27.6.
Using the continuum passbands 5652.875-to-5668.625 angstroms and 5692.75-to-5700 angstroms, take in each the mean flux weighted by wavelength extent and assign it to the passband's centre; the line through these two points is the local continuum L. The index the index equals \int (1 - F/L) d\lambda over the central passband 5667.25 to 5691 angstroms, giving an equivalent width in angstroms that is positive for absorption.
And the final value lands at 0.5 angstroms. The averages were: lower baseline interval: 27.9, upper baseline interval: 28.7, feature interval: 27.7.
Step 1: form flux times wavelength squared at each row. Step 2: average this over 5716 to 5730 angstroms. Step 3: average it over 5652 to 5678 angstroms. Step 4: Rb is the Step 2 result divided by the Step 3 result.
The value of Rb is 1.04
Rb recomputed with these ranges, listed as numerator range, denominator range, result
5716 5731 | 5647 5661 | 1.06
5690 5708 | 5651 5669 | 1.02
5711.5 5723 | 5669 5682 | 1.04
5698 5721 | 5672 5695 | 1.03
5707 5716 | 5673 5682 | 1.01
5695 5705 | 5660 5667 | 1.02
